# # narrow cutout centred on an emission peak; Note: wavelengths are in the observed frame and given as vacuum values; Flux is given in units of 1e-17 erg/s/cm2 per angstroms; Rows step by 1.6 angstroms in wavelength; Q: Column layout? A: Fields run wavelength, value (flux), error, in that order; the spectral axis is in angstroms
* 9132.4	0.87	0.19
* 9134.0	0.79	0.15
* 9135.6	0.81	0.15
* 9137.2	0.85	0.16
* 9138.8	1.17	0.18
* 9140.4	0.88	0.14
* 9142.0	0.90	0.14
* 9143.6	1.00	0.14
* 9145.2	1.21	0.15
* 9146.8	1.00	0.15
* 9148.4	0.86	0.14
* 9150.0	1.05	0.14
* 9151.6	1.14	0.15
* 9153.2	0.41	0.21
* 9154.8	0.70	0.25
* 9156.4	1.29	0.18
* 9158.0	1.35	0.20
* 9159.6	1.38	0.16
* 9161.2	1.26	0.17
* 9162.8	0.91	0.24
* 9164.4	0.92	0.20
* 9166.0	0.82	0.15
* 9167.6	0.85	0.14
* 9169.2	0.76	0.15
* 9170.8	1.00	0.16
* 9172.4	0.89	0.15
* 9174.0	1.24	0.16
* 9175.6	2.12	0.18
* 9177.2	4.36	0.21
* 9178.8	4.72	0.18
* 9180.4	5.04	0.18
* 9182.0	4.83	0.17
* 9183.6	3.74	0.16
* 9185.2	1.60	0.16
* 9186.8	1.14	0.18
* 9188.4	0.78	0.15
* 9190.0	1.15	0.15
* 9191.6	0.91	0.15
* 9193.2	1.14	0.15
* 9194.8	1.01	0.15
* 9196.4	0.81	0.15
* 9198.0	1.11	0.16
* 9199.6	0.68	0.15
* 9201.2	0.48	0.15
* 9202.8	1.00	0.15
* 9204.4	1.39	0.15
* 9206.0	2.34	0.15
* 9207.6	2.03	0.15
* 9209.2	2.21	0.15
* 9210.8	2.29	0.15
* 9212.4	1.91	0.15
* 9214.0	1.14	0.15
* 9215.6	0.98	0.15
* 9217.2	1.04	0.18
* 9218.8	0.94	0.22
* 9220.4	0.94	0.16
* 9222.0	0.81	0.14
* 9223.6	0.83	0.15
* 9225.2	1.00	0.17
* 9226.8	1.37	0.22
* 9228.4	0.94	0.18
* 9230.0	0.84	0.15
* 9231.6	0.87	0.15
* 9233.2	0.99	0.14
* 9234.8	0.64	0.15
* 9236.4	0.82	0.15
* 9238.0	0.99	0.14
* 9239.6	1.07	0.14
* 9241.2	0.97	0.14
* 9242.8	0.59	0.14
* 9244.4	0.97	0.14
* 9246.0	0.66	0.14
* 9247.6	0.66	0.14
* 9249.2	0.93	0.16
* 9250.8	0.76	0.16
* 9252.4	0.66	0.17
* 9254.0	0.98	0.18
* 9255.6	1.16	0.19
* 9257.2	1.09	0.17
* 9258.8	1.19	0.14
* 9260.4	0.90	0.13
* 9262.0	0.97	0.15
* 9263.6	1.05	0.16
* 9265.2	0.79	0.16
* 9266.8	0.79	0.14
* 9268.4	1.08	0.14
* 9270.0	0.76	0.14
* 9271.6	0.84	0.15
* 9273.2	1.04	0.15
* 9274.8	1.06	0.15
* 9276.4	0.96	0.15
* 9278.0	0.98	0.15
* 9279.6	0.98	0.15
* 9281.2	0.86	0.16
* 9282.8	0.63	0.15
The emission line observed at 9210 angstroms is [N II]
